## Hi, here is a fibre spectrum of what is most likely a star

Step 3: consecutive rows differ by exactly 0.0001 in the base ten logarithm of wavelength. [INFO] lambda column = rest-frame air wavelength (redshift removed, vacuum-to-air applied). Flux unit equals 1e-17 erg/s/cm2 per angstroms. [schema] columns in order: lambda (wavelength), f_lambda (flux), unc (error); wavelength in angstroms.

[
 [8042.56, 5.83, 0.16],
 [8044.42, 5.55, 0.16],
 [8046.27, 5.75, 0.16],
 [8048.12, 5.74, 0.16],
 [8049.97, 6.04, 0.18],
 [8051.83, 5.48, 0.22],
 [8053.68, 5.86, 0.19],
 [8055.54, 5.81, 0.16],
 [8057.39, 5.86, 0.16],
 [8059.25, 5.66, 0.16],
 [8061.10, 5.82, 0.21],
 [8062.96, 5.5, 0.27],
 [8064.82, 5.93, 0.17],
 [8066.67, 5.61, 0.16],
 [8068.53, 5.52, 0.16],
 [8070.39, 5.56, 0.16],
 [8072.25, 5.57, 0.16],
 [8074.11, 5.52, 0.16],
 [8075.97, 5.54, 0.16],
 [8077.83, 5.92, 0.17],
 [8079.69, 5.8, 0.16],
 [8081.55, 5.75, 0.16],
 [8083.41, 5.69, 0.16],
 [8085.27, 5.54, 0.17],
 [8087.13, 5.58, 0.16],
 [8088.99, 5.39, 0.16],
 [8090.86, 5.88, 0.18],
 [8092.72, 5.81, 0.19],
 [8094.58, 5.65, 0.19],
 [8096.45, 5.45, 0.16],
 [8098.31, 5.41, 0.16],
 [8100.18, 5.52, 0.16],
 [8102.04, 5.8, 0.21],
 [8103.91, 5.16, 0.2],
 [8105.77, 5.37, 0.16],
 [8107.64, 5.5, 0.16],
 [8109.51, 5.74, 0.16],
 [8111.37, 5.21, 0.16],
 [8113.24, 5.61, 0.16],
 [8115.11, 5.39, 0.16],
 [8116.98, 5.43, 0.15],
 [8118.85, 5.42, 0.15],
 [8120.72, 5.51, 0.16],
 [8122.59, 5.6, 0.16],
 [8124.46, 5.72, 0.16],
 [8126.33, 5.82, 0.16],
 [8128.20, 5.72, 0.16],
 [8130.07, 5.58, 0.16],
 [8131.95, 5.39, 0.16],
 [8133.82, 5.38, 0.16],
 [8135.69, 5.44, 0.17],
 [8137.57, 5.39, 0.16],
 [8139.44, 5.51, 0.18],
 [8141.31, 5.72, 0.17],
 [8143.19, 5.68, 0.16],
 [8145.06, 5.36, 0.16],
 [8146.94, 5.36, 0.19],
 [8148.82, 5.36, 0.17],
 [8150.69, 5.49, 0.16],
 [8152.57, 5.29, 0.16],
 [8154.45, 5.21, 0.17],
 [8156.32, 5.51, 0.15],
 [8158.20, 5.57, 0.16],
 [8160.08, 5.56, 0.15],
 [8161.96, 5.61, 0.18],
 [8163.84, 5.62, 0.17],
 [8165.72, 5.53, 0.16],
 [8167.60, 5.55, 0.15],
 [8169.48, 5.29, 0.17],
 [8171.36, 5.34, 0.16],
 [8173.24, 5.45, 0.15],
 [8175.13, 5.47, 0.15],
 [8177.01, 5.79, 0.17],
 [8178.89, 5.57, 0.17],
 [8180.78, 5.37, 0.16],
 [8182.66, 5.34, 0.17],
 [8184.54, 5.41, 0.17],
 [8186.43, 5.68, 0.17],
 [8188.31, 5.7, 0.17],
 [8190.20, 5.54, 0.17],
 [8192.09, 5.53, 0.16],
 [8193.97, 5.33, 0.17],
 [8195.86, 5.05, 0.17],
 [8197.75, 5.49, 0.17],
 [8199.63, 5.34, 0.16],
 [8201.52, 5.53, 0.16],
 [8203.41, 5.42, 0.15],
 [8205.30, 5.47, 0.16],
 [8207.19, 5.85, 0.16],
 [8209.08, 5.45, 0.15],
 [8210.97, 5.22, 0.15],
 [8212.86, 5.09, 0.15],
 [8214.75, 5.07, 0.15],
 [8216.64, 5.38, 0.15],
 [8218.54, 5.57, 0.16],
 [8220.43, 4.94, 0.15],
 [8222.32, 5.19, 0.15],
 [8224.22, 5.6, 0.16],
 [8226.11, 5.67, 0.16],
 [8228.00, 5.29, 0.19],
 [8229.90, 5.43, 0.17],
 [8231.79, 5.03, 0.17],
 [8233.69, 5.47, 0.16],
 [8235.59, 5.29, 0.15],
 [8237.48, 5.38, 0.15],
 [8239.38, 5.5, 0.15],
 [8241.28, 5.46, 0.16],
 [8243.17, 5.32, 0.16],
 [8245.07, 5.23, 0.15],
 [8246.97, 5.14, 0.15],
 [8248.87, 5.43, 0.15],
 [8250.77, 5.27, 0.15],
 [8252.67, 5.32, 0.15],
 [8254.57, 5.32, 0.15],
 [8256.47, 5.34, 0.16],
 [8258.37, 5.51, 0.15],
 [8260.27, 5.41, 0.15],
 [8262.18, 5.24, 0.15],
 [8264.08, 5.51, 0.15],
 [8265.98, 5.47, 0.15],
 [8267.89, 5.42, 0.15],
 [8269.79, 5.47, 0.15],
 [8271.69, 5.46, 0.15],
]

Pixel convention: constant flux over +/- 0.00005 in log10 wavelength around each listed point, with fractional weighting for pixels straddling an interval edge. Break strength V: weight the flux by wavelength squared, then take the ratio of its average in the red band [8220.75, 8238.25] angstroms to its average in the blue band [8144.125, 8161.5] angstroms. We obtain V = 1.01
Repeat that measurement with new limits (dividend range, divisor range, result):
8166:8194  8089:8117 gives 1.01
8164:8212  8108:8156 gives 1.01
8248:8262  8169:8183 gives 1.00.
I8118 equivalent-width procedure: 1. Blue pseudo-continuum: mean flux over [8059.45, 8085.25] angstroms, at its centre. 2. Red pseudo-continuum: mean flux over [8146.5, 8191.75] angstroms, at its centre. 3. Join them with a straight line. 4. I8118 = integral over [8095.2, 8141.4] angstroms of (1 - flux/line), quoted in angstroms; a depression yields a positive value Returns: 0.6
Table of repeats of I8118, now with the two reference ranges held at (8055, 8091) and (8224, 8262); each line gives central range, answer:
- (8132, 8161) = 0.4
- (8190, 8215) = 0.2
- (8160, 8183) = 0.0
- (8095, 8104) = 0.2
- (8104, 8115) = 0.3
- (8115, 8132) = 0.0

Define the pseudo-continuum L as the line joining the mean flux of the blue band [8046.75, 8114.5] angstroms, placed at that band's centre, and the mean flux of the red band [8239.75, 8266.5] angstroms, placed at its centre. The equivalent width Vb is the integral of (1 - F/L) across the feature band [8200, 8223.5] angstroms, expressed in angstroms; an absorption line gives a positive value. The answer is 0.3 angstroms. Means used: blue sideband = 5.63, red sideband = 5.36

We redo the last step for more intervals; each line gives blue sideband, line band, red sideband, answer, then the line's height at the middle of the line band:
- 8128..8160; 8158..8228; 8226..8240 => -0.5 angstroms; 5.41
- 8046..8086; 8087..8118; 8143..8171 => 0.5 angstroms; 5.61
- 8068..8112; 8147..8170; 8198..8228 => 0.0 angstroms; 5.47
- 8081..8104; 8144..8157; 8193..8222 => 0.2 angstroms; 5.47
